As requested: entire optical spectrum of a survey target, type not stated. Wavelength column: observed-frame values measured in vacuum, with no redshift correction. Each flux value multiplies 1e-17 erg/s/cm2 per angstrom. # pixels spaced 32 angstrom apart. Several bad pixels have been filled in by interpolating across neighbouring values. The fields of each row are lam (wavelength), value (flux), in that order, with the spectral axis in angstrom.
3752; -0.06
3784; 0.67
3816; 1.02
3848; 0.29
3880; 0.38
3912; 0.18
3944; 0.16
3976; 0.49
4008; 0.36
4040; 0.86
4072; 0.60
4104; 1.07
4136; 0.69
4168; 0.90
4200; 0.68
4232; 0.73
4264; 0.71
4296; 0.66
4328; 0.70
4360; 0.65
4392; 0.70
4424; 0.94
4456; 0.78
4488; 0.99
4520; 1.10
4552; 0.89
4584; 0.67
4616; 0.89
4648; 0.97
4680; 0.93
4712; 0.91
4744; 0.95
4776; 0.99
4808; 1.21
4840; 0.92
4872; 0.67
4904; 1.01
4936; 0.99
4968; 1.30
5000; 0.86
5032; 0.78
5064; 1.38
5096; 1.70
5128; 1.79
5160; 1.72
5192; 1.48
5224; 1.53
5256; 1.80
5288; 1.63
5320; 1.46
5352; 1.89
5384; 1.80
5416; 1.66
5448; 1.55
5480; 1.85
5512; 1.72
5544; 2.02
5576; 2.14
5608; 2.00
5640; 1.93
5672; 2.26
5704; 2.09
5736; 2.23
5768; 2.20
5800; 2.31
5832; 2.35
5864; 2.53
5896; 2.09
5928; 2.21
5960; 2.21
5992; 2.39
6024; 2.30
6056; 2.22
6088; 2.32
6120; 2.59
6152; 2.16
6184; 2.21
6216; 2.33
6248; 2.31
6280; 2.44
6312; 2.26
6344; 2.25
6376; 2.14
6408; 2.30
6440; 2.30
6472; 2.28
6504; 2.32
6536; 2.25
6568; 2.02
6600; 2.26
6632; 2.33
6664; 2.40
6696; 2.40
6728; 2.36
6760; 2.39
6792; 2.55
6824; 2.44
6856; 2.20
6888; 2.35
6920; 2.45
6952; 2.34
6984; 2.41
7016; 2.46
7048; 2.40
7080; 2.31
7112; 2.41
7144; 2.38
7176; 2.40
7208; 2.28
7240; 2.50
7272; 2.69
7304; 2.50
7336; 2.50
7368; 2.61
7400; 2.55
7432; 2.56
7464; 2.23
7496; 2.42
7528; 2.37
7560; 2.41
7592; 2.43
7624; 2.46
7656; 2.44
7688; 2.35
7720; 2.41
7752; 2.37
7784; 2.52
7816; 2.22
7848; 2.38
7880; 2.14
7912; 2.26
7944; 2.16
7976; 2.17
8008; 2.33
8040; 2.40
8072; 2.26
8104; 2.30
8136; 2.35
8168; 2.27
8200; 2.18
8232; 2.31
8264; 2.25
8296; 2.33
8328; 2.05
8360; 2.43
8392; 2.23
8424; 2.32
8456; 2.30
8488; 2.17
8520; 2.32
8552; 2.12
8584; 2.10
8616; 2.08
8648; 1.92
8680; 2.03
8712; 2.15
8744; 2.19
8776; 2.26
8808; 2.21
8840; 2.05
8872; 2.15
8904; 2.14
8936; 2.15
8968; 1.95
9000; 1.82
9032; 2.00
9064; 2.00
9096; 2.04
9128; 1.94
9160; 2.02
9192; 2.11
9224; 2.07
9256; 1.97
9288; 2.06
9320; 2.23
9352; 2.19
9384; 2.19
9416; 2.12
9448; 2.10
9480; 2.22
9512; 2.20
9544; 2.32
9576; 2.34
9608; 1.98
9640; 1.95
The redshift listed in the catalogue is 0.27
